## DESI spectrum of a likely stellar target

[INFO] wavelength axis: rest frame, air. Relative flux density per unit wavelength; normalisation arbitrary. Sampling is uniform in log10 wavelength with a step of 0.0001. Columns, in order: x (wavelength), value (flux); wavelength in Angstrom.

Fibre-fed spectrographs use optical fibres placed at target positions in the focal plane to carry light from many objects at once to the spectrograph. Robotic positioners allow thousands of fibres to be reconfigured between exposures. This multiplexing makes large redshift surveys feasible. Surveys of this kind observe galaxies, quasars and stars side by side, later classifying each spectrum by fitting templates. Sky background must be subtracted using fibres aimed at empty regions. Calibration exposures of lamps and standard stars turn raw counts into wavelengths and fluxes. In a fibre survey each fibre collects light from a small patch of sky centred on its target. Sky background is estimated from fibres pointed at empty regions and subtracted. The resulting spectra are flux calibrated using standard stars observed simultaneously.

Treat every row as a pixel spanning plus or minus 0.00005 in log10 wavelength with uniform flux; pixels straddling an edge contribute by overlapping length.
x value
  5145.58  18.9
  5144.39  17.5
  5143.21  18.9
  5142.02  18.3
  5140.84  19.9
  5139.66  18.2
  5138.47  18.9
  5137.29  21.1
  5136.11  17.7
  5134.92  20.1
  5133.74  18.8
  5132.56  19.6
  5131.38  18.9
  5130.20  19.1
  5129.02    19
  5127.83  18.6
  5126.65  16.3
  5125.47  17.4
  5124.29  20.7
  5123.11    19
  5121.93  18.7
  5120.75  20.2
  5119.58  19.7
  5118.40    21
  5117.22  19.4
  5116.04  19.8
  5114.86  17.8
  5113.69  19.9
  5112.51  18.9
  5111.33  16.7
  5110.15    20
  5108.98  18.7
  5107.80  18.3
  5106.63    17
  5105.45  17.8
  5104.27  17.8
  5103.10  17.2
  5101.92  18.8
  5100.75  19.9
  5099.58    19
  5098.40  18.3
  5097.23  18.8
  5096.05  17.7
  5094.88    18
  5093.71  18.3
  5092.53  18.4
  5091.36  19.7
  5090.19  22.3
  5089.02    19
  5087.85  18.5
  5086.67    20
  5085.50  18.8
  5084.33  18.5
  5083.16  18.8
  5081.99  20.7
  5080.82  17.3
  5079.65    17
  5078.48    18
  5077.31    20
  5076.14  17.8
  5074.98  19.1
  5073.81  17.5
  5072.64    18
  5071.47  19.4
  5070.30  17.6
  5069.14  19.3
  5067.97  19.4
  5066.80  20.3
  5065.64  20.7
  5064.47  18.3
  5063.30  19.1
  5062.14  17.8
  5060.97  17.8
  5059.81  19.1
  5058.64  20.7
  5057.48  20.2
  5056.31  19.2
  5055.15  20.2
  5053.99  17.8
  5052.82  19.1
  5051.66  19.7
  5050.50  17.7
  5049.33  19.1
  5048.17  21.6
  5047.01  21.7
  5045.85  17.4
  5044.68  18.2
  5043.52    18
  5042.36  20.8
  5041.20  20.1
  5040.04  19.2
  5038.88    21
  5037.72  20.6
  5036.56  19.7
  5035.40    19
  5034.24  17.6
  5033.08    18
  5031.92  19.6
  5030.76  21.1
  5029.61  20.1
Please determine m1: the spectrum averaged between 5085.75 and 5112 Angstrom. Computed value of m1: 18.6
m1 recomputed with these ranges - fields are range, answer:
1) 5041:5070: 19.3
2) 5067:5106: 18.7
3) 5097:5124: 18.8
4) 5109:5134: 19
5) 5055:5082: 18.9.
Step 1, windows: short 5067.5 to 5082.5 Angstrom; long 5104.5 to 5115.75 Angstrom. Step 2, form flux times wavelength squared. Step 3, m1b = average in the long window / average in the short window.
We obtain 1.0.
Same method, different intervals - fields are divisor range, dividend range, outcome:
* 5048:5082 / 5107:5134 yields 1.02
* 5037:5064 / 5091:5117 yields 0.97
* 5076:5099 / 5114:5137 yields 1.03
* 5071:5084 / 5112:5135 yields 1.05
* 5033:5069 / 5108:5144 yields 1.01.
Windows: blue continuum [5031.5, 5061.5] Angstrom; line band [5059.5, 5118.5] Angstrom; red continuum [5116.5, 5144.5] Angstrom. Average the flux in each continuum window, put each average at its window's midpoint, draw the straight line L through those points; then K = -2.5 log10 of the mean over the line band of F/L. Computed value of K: 0.03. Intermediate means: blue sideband 19.4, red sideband 19.1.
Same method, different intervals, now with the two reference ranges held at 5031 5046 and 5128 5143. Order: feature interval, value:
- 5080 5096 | 0.01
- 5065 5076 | 0.01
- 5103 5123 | 0.02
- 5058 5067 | 0.00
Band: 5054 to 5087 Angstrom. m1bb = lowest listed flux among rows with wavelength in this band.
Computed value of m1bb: 17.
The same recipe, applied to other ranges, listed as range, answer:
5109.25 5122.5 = 16.7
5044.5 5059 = 17.4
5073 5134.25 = 16.3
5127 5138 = 17.7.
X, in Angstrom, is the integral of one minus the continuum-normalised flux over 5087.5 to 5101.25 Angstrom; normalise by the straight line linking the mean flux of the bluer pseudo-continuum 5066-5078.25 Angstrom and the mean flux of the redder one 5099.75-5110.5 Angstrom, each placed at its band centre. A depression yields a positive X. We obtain -0.3 Angstrom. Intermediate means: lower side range 18.9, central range 19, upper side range 18.4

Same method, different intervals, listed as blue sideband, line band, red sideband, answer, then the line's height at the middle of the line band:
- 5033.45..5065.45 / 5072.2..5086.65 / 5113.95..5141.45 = 0.53 Angstrom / 19.2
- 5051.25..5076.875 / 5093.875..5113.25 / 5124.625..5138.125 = 0.59 Angstrom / 18.9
